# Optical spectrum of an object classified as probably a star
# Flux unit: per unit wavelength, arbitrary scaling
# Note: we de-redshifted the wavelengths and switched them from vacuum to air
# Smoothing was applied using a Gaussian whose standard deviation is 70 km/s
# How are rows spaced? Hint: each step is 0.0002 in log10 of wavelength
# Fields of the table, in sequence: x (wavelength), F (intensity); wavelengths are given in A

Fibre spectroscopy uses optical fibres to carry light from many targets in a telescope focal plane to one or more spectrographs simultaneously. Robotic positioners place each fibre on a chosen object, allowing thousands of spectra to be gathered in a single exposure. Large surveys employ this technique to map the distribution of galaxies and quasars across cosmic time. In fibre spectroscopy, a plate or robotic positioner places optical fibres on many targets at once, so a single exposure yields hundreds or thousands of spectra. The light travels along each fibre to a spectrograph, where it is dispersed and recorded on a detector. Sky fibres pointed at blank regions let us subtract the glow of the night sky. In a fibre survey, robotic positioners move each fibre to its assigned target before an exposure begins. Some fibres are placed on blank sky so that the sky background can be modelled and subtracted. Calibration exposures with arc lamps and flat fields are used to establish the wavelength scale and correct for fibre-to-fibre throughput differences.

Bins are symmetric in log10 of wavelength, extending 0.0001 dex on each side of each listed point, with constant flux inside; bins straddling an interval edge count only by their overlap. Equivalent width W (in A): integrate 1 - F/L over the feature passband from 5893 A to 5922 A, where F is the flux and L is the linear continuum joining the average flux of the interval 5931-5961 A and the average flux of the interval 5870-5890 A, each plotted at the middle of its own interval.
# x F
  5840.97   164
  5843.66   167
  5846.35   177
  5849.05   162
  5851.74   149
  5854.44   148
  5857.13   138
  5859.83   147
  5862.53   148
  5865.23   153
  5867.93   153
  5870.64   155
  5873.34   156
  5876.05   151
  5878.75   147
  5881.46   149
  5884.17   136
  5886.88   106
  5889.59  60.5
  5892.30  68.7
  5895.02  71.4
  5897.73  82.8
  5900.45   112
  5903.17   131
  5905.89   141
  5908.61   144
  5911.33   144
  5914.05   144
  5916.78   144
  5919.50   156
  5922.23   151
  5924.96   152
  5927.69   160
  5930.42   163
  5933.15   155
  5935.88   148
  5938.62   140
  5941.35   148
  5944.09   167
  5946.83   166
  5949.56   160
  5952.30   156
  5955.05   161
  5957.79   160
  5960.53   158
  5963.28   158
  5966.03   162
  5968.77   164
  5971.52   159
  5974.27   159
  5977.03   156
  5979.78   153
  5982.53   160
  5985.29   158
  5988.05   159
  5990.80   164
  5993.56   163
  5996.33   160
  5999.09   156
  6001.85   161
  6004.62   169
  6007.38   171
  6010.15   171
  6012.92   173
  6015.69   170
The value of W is 3.6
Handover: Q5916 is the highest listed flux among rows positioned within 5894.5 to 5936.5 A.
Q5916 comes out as 163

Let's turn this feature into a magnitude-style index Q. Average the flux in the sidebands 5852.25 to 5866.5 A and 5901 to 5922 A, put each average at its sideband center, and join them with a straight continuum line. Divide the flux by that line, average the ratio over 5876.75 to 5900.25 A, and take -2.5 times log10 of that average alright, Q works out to 0.35 mag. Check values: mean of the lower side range 147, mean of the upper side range 143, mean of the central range 104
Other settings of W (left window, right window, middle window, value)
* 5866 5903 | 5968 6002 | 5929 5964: -3.1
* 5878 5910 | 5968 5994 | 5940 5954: -1.9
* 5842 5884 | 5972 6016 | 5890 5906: 6.2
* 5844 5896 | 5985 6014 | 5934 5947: -0.1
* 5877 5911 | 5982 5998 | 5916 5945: -4.8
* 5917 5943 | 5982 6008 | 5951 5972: -0.4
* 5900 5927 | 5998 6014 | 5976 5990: 0.3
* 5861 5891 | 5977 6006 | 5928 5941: -0.3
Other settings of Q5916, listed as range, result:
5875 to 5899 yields 151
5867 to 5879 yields 156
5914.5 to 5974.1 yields 167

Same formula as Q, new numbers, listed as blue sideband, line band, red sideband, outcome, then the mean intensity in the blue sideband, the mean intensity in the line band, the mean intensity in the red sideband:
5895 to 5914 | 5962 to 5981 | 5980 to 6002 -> -0.052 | 123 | 159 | 160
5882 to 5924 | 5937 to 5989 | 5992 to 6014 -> -0.078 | 120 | 158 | 165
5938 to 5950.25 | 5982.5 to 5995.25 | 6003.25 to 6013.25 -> 0.039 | 157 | 161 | 171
